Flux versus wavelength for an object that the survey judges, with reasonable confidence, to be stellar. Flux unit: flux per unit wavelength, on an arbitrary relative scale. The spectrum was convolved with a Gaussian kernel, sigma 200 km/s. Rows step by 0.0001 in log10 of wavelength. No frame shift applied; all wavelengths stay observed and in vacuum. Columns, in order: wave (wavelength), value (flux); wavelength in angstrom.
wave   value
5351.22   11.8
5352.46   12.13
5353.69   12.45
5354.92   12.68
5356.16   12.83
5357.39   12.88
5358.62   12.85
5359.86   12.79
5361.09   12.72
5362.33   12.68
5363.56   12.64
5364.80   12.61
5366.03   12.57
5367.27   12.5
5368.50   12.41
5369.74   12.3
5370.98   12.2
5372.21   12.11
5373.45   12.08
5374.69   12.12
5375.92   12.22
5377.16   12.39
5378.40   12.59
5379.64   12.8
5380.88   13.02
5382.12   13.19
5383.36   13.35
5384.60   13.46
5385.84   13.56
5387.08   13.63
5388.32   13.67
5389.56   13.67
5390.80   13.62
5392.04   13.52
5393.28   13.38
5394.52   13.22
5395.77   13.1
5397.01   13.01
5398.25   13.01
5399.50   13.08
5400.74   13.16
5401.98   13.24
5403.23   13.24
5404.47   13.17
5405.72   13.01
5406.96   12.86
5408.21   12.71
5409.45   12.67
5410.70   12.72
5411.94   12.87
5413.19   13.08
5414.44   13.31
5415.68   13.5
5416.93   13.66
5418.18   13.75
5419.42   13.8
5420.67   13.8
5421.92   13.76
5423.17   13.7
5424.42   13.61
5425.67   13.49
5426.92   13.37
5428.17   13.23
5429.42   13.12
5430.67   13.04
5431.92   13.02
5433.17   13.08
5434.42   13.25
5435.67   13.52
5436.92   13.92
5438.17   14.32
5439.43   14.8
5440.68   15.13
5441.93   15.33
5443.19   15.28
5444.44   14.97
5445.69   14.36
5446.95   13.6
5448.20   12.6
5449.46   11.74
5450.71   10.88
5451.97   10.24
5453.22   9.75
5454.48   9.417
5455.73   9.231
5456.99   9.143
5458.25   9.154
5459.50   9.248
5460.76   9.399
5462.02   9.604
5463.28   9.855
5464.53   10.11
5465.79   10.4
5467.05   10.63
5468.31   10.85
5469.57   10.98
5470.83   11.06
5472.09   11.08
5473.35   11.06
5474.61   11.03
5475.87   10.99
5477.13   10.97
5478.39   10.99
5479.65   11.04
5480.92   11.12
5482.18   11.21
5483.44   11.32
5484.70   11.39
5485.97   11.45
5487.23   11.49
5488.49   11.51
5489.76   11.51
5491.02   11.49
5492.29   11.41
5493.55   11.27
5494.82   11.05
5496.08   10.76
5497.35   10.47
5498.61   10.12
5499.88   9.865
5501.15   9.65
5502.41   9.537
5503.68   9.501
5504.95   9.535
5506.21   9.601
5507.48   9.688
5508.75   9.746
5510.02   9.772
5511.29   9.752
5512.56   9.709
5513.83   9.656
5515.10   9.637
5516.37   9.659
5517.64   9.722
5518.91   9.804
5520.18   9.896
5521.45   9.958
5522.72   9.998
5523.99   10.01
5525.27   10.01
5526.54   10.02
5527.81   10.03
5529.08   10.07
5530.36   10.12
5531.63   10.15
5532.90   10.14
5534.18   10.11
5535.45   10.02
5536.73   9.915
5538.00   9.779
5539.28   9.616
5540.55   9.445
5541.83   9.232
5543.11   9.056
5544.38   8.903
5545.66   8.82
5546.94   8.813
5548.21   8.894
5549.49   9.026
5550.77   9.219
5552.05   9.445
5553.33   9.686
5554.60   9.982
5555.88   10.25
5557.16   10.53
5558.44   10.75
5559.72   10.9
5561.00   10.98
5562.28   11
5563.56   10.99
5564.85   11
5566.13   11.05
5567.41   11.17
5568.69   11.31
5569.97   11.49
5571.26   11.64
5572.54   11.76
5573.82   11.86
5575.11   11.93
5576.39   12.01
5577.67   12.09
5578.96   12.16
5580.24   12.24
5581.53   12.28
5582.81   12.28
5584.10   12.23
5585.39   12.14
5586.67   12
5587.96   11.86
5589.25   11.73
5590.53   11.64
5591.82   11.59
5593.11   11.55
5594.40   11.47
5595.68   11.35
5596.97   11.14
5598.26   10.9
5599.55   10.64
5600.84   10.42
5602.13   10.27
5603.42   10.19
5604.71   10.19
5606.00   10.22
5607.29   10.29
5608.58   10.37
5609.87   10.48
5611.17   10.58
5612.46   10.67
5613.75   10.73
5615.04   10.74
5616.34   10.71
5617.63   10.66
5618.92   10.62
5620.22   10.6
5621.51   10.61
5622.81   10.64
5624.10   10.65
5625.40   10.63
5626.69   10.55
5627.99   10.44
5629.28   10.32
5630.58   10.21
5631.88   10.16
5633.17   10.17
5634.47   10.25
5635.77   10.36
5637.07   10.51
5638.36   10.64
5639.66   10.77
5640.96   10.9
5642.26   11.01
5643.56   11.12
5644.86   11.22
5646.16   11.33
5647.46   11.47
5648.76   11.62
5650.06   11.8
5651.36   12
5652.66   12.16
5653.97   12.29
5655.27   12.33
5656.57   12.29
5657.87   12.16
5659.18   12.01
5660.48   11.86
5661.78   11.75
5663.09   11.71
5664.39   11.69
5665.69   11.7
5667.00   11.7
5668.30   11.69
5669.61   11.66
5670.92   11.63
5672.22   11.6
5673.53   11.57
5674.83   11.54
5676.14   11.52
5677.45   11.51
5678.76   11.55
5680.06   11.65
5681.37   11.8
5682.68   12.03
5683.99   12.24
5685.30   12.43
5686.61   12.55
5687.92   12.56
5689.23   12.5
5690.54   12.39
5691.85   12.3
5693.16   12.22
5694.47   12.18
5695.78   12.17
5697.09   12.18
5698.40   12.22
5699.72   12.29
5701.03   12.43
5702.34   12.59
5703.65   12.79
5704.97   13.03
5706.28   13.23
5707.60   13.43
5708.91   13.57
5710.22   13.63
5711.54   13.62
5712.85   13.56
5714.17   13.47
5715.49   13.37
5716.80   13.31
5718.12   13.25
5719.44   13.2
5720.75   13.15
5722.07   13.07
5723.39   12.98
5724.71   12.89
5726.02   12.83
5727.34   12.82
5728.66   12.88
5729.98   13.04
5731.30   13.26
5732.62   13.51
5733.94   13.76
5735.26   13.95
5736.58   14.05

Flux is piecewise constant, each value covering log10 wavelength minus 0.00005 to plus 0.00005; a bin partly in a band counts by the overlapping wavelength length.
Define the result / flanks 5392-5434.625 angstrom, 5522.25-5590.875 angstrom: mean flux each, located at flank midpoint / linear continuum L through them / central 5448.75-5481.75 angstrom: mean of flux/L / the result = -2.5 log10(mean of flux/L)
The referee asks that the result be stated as 0.18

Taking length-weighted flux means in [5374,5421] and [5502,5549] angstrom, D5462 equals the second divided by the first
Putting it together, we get 0.74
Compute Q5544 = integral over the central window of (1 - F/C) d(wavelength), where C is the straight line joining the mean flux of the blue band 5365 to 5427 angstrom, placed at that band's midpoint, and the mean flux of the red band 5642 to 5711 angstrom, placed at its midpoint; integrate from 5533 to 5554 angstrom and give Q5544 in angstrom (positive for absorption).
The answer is 5.3 angstrom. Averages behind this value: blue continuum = 13.1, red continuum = 12.1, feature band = 9.39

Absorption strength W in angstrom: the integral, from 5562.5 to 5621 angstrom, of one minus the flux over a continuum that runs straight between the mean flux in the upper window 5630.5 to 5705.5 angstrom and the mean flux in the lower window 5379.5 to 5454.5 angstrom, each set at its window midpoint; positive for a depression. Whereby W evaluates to 4.7 angstrom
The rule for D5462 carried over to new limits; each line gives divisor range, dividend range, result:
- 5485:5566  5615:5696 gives 1.13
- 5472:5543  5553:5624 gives 1.08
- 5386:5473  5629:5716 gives 0.95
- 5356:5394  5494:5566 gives 0.77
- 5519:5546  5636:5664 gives 1.18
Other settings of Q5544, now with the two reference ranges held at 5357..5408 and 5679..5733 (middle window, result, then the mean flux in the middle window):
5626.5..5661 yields 4.4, 11.2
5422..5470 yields 2.7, 12.2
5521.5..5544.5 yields 5.4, 9.84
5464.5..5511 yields 7.9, 10.7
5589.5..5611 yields 3.4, 10.8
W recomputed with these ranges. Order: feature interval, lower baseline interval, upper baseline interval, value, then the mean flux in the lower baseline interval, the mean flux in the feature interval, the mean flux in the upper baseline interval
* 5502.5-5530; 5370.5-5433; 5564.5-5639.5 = 4.9 angstrom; 13.1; 9.79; 11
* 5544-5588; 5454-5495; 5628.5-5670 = 0.4 angstrom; 10.7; 10.9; 11.3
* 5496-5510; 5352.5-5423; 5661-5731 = 3.3 angstrom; 13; 9.82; 12.5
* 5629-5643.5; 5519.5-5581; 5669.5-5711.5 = 1.3 angstrom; 10.4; 10.5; 12.3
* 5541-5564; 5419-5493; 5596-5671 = 3.3 angstrom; 11.9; 9.79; 11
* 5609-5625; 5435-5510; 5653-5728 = 1.8 angstrom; 11.2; 10.6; 12.4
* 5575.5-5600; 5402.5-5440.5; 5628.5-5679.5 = 0.4 angstrom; 13.4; 11.8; 11.4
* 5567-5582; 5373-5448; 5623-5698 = 0.4 angstrom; 13.4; 11.8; 11.5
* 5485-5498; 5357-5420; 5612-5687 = 1.1 angstrom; 13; 11.2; 11.3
